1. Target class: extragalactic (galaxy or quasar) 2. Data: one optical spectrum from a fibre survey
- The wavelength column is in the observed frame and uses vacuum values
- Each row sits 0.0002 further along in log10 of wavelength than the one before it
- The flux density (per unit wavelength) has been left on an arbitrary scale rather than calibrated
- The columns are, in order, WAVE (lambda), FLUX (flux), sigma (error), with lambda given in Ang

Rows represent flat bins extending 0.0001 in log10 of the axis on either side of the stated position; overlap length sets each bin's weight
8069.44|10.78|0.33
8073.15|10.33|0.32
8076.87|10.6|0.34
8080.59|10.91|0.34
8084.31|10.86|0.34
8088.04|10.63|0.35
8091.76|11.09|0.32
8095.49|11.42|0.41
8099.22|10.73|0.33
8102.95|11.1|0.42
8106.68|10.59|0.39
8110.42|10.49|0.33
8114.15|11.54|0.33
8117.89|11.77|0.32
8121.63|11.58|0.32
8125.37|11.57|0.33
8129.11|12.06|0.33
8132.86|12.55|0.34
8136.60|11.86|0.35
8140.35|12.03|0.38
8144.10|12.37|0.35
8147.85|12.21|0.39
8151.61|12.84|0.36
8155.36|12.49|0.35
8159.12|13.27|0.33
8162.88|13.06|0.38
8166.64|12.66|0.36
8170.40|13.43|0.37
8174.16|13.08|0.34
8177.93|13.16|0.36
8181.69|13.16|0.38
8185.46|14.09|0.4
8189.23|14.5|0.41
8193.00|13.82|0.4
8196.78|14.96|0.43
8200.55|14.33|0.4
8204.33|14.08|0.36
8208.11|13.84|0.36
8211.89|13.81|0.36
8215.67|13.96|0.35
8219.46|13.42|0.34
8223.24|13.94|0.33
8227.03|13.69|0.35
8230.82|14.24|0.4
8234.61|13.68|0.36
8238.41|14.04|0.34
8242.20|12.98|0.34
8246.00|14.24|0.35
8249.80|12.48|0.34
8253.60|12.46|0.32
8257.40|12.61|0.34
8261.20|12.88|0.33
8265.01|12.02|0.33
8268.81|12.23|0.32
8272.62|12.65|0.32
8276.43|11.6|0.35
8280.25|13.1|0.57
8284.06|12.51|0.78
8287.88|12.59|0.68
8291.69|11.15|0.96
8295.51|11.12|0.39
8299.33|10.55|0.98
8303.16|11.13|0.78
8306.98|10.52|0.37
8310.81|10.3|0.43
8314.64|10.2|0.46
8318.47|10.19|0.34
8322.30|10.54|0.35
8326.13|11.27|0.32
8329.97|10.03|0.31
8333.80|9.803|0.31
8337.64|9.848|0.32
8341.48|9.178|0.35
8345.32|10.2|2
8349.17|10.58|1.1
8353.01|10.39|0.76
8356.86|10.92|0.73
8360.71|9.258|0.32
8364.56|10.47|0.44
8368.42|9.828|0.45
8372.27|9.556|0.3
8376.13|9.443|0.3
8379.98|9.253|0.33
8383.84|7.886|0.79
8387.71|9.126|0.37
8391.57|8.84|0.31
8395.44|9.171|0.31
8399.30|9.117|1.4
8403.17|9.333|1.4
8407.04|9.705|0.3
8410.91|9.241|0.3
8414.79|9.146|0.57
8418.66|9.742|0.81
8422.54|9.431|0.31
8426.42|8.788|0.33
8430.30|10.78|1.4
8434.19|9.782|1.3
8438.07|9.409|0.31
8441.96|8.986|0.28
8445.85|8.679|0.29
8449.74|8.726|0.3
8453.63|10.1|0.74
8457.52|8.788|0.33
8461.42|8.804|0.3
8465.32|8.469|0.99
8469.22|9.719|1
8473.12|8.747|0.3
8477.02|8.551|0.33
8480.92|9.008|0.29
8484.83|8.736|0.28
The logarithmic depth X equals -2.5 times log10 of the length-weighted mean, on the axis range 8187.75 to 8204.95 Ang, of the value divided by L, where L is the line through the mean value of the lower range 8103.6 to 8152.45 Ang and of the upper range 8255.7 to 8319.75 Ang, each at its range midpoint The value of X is -0.22 mag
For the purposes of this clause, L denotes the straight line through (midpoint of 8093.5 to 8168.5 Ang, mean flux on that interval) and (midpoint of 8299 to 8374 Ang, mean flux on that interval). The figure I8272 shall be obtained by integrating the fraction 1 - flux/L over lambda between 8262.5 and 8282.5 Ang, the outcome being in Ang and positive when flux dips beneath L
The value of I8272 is -3.0 Ang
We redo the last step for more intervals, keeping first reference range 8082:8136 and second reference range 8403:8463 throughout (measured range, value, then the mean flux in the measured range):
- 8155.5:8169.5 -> -2.54 Ang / 13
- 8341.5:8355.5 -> -0.56 Ang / 10.2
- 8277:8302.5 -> -3.95 Ang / 11.8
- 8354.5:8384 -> 0.12 Ang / 9.69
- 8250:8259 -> -1.82 Ang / 12.5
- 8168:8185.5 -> -3.86 Ang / 13.3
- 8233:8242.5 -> -2.84 Ang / 13.7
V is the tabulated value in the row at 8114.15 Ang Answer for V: 11.54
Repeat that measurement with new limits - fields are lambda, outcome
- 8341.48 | 9.178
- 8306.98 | 10.52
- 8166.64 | 12.66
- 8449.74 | 8.726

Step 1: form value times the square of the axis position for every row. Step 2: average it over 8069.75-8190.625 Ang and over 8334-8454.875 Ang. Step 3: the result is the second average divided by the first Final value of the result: 0.85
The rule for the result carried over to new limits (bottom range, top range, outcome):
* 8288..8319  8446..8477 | 0.87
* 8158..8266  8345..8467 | 0.73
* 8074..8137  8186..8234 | 1.28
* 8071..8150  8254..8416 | 0.97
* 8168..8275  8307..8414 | 0.75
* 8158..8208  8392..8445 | 0.73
